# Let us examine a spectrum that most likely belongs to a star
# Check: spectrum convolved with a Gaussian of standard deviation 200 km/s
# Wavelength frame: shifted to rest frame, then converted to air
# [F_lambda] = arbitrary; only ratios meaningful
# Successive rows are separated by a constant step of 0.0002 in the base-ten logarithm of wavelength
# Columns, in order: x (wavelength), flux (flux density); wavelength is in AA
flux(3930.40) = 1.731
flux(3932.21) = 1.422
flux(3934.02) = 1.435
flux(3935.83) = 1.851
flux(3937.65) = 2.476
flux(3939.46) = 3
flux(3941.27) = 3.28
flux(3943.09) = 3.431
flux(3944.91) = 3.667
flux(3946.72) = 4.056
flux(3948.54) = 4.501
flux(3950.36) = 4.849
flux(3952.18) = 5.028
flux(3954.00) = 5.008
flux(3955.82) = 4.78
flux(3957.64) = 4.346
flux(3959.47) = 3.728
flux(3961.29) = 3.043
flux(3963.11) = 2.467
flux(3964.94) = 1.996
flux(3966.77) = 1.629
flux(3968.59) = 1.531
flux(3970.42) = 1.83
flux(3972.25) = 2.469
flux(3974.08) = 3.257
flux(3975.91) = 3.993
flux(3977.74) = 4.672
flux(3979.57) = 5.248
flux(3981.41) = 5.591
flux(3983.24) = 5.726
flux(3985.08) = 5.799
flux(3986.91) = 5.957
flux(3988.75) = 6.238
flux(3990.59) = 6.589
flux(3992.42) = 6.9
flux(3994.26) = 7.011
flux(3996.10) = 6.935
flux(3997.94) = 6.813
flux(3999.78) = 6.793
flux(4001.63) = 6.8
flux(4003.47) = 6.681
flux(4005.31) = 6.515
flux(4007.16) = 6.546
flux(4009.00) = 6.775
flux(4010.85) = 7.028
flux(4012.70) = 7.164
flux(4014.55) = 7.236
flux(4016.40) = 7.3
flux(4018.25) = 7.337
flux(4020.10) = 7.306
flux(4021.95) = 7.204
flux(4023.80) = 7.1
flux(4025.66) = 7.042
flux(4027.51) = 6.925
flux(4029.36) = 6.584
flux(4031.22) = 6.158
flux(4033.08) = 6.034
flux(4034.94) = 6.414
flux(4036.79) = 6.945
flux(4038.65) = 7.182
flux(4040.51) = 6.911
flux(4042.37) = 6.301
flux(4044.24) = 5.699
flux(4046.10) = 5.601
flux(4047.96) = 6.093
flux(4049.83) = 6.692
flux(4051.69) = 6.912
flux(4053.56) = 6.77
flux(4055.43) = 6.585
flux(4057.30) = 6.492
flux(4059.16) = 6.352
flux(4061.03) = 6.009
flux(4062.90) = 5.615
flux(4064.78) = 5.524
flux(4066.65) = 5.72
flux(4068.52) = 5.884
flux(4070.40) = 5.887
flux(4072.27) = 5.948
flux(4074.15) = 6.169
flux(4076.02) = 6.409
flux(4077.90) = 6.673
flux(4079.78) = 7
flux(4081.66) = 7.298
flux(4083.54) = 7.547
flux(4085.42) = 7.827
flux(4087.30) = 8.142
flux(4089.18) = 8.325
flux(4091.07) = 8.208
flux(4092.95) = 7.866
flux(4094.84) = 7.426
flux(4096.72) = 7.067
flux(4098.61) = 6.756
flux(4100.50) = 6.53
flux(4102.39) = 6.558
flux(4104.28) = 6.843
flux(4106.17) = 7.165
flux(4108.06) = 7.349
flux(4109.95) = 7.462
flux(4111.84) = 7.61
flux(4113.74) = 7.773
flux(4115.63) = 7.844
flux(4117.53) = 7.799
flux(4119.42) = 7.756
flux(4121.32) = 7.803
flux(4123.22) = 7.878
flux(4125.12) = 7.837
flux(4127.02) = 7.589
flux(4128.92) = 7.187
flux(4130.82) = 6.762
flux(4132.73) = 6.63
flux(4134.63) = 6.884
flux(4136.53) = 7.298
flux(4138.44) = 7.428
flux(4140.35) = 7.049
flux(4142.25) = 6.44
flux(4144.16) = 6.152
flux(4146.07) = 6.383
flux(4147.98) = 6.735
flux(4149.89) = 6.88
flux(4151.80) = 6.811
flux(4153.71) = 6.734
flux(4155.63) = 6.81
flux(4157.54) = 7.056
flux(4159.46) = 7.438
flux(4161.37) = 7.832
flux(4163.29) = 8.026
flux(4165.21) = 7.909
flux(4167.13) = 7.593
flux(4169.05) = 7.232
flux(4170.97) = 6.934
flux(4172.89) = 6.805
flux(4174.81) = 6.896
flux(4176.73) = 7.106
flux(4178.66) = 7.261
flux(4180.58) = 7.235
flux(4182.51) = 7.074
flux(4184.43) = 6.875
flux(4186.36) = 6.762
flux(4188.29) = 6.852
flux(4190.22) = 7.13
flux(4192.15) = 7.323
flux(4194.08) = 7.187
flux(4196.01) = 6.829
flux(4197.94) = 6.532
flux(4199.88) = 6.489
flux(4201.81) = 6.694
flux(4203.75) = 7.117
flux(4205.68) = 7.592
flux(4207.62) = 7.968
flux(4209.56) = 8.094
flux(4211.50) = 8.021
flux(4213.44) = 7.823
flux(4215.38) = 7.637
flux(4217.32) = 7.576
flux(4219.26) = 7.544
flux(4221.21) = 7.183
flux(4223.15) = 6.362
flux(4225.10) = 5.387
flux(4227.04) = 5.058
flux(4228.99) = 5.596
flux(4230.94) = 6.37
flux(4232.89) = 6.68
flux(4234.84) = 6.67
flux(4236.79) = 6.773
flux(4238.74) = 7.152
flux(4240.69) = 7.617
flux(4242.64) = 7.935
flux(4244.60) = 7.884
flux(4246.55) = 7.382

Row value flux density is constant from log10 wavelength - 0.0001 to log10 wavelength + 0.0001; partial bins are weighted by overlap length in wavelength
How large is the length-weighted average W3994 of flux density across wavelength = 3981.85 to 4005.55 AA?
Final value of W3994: 6.5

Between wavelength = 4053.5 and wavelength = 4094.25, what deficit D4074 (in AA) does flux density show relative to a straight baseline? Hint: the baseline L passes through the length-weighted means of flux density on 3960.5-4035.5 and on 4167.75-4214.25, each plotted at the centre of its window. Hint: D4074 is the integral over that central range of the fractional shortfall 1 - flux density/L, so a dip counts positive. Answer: -3.1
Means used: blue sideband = 5.68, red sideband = 7.16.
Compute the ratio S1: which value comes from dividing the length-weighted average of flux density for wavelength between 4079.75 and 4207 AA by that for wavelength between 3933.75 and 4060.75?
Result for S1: 1.33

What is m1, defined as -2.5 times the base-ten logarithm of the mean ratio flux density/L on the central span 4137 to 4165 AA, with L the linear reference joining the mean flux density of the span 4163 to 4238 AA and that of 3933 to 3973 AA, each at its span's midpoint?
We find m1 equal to -0.12 mag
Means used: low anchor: 3.2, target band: 7.01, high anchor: 7.02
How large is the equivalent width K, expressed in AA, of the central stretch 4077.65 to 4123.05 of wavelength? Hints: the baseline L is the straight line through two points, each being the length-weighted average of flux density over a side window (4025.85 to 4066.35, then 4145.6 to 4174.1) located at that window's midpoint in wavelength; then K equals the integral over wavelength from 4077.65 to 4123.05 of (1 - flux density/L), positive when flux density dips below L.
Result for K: -4.8 AA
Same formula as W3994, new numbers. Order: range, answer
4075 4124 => 7.42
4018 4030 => 7.07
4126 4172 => 7.08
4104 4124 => 7.59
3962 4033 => 5.72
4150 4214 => 7.21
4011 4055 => 6.74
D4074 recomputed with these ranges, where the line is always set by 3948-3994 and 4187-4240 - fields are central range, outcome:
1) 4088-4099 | -3.92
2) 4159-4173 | -2.34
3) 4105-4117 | -3.47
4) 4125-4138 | -2.30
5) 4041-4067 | -4.82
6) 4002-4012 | -4.26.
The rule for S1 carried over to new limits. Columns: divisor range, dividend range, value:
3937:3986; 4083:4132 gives 1.99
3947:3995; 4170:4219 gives 1.64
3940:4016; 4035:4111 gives 1.35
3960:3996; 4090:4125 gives 1.70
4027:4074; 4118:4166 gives 1.14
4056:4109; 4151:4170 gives 1.08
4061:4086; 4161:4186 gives 1.14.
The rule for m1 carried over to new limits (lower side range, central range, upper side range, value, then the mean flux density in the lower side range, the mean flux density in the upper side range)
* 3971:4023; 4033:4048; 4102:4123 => 0.05 mag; 6.19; 7.49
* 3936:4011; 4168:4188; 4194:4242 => -0.07 mag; 4.71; 6.96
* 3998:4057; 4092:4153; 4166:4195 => -0.03 mag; 6.73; 7.09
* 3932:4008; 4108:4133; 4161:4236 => -0.22 mag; 4.46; 7.05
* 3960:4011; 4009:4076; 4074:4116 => -0.06 mag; 5.07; 7.31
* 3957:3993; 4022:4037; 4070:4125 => -0.20 mag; 4.13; 7.3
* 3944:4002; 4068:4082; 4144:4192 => -0.08 mag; 4.65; 7.08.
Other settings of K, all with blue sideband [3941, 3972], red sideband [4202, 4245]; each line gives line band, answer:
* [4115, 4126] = -4.1 AA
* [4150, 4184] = -4.9 AA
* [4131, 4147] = -2.3 AA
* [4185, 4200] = -0.6 AA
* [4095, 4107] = -3.2 AA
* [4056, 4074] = -3.8 AA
